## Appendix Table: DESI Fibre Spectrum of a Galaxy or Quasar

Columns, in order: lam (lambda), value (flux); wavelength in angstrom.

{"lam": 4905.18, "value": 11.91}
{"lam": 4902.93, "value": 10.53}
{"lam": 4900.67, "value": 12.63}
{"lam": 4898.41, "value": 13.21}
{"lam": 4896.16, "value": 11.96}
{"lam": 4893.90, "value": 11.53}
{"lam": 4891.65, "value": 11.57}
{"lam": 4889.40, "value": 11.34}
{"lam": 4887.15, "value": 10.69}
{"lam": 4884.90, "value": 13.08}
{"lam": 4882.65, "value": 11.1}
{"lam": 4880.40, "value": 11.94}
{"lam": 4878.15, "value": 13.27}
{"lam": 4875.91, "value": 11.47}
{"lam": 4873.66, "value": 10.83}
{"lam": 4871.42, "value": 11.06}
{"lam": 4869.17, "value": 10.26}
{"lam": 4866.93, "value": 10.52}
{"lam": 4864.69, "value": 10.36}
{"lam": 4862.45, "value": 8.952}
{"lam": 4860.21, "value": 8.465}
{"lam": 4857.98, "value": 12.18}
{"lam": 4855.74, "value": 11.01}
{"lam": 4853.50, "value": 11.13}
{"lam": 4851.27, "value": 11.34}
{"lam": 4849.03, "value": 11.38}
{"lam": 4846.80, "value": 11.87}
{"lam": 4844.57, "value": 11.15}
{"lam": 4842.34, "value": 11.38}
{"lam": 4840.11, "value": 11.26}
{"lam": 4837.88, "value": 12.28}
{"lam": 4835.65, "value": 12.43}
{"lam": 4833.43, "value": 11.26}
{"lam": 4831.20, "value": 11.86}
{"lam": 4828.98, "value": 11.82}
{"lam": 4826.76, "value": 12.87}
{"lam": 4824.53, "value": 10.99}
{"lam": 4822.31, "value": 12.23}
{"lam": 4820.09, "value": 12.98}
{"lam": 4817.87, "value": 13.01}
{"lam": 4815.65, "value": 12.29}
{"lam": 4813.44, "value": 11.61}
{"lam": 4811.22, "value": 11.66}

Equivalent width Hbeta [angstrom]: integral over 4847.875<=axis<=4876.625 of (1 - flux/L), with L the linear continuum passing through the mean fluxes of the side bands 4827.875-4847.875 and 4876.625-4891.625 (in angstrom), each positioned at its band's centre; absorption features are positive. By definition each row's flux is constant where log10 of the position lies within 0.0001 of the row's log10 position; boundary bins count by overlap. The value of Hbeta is 2.7 angstrom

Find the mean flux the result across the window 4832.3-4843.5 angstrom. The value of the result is 11.7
